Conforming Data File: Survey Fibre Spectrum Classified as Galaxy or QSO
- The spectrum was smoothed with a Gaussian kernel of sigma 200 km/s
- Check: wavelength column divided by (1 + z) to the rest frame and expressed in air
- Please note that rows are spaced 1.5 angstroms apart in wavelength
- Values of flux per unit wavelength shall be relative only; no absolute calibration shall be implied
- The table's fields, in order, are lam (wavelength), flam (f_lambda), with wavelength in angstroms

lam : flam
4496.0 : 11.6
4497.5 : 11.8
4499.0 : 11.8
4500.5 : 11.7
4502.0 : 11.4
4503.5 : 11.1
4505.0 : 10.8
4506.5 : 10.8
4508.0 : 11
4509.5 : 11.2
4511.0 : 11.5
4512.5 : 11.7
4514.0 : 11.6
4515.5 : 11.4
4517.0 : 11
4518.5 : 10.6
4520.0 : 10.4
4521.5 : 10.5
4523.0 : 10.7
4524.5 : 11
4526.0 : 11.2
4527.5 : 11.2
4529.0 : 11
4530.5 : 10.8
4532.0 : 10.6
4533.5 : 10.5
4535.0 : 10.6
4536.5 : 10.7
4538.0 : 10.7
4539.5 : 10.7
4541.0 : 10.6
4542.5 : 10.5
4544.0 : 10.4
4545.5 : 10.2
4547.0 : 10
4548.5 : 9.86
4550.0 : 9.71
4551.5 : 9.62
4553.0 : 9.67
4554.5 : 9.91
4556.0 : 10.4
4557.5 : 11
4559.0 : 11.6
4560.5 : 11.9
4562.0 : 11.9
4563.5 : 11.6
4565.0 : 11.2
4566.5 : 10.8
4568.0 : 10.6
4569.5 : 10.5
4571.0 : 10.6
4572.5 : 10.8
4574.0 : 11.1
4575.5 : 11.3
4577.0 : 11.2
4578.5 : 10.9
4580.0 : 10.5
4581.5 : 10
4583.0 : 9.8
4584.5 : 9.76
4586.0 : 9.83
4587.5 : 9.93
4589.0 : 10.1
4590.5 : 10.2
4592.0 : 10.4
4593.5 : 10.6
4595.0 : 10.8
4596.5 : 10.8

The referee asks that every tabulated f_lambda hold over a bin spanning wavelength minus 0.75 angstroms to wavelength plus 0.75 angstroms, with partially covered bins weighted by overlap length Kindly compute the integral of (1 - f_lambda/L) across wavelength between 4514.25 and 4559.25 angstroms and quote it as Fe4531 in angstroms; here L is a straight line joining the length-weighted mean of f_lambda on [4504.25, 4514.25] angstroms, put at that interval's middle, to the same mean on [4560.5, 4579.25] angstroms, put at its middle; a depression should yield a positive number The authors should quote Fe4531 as 2.34 angstroms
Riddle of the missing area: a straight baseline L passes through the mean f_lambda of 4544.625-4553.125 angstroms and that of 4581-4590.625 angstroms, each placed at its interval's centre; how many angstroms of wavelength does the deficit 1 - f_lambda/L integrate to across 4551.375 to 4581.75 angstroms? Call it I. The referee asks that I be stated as -2.9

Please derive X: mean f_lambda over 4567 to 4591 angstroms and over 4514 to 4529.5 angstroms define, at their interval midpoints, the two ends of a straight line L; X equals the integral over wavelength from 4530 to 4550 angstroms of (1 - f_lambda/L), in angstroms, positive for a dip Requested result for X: 0.6 angstroms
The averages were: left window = 10.9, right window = 10.5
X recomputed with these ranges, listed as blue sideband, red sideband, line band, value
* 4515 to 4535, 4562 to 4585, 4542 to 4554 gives 0.90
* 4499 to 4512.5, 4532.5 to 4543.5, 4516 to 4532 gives 0.07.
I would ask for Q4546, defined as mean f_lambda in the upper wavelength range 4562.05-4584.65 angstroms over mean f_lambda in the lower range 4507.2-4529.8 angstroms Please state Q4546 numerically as 0.97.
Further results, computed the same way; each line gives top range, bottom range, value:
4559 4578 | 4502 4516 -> 0.99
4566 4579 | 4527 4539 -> 1.01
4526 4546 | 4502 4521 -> 0.96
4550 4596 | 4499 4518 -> 0.94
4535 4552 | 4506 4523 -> 0.93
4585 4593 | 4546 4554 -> 1.03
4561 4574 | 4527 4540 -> 1.03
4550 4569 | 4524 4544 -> 1.00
